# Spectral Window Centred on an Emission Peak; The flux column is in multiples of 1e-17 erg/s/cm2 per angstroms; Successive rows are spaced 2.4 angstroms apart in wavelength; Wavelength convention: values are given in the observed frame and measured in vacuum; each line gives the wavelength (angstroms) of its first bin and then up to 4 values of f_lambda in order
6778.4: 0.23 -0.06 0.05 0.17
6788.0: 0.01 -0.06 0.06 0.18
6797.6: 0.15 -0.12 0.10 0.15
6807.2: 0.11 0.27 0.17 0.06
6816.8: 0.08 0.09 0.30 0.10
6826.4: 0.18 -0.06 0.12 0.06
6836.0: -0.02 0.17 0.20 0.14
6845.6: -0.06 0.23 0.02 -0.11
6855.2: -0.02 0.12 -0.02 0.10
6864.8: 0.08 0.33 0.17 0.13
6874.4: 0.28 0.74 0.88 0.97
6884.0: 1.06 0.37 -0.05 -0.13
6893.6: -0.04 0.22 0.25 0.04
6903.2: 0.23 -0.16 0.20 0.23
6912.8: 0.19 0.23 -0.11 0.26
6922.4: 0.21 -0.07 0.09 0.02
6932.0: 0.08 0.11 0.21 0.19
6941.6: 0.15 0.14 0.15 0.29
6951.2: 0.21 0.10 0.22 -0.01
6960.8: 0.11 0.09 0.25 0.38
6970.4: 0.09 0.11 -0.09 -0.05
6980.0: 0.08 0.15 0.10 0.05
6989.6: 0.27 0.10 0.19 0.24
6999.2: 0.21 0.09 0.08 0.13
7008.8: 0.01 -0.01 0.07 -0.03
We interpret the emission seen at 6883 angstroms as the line [O II]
